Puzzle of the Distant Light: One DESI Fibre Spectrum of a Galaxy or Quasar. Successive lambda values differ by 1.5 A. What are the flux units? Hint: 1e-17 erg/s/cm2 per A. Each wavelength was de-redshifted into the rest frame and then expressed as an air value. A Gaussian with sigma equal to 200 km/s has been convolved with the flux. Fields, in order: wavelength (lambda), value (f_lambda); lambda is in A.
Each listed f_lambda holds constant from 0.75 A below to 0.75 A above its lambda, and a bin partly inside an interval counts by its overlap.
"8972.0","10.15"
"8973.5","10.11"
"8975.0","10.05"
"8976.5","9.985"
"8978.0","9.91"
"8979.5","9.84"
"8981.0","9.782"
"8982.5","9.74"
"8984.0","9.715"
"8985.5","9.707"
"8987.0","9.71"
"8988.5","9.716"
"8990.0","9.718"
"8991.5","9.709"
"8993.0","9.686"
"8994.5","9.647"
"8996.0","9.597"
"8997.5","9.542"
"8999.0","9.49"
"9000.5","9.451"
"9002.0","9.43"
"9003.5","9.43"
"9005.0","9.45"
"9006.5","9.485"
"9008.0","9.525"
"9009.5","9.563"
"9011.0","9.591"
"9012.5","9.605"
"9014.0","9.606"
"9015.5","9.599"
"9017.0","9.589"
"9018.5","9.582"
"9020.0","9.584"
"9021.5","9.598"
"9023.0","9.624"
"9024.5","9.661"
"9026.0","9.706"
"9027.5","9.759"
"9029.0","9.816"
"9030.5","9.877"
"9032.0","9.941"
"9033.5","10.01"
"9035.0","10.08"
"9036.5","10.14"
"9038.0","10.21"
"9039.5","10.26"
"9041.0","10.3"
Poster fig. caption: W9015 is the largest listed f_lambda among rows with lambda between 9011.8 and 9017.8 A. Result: 9.606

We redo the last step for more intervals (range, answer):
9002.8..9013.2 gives 9.605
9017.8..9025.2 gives 9.661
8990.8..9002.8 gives 9.709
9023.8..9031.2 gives 9.877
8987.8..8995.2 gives 9.718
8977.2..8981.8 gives 9.91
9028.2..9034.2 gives 10.01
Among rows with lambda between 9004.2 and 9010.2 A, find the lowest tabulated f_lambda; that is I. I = 9.45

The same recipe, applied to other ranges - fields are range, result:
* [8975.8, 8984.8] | 9.715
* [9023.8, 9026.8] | 9.661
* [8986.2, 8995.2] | 9.647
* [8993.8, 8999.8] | 9.49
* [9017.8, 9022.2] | 9.582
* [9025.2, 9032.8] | 9.706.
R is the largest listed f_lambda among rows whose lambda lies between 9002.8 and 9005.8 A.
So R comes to 9.45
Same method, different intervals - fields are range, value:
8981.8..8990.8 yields 9.74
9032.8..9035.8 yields 10.08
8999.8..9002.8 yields 9.451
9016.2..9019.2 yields 9.589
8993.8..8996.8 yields 9.647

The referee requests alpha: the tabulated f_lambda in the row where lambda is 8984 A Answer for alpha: 9.715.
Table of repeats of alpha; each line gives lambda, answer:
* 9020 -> 9.584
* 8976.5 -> 9.985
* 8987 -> 9.71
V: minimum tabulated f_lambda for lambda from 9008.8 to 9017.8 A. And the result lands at 9.563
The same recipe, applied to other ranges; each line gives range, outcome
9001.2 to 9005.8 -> 9.43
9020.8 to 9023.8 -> 9.598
